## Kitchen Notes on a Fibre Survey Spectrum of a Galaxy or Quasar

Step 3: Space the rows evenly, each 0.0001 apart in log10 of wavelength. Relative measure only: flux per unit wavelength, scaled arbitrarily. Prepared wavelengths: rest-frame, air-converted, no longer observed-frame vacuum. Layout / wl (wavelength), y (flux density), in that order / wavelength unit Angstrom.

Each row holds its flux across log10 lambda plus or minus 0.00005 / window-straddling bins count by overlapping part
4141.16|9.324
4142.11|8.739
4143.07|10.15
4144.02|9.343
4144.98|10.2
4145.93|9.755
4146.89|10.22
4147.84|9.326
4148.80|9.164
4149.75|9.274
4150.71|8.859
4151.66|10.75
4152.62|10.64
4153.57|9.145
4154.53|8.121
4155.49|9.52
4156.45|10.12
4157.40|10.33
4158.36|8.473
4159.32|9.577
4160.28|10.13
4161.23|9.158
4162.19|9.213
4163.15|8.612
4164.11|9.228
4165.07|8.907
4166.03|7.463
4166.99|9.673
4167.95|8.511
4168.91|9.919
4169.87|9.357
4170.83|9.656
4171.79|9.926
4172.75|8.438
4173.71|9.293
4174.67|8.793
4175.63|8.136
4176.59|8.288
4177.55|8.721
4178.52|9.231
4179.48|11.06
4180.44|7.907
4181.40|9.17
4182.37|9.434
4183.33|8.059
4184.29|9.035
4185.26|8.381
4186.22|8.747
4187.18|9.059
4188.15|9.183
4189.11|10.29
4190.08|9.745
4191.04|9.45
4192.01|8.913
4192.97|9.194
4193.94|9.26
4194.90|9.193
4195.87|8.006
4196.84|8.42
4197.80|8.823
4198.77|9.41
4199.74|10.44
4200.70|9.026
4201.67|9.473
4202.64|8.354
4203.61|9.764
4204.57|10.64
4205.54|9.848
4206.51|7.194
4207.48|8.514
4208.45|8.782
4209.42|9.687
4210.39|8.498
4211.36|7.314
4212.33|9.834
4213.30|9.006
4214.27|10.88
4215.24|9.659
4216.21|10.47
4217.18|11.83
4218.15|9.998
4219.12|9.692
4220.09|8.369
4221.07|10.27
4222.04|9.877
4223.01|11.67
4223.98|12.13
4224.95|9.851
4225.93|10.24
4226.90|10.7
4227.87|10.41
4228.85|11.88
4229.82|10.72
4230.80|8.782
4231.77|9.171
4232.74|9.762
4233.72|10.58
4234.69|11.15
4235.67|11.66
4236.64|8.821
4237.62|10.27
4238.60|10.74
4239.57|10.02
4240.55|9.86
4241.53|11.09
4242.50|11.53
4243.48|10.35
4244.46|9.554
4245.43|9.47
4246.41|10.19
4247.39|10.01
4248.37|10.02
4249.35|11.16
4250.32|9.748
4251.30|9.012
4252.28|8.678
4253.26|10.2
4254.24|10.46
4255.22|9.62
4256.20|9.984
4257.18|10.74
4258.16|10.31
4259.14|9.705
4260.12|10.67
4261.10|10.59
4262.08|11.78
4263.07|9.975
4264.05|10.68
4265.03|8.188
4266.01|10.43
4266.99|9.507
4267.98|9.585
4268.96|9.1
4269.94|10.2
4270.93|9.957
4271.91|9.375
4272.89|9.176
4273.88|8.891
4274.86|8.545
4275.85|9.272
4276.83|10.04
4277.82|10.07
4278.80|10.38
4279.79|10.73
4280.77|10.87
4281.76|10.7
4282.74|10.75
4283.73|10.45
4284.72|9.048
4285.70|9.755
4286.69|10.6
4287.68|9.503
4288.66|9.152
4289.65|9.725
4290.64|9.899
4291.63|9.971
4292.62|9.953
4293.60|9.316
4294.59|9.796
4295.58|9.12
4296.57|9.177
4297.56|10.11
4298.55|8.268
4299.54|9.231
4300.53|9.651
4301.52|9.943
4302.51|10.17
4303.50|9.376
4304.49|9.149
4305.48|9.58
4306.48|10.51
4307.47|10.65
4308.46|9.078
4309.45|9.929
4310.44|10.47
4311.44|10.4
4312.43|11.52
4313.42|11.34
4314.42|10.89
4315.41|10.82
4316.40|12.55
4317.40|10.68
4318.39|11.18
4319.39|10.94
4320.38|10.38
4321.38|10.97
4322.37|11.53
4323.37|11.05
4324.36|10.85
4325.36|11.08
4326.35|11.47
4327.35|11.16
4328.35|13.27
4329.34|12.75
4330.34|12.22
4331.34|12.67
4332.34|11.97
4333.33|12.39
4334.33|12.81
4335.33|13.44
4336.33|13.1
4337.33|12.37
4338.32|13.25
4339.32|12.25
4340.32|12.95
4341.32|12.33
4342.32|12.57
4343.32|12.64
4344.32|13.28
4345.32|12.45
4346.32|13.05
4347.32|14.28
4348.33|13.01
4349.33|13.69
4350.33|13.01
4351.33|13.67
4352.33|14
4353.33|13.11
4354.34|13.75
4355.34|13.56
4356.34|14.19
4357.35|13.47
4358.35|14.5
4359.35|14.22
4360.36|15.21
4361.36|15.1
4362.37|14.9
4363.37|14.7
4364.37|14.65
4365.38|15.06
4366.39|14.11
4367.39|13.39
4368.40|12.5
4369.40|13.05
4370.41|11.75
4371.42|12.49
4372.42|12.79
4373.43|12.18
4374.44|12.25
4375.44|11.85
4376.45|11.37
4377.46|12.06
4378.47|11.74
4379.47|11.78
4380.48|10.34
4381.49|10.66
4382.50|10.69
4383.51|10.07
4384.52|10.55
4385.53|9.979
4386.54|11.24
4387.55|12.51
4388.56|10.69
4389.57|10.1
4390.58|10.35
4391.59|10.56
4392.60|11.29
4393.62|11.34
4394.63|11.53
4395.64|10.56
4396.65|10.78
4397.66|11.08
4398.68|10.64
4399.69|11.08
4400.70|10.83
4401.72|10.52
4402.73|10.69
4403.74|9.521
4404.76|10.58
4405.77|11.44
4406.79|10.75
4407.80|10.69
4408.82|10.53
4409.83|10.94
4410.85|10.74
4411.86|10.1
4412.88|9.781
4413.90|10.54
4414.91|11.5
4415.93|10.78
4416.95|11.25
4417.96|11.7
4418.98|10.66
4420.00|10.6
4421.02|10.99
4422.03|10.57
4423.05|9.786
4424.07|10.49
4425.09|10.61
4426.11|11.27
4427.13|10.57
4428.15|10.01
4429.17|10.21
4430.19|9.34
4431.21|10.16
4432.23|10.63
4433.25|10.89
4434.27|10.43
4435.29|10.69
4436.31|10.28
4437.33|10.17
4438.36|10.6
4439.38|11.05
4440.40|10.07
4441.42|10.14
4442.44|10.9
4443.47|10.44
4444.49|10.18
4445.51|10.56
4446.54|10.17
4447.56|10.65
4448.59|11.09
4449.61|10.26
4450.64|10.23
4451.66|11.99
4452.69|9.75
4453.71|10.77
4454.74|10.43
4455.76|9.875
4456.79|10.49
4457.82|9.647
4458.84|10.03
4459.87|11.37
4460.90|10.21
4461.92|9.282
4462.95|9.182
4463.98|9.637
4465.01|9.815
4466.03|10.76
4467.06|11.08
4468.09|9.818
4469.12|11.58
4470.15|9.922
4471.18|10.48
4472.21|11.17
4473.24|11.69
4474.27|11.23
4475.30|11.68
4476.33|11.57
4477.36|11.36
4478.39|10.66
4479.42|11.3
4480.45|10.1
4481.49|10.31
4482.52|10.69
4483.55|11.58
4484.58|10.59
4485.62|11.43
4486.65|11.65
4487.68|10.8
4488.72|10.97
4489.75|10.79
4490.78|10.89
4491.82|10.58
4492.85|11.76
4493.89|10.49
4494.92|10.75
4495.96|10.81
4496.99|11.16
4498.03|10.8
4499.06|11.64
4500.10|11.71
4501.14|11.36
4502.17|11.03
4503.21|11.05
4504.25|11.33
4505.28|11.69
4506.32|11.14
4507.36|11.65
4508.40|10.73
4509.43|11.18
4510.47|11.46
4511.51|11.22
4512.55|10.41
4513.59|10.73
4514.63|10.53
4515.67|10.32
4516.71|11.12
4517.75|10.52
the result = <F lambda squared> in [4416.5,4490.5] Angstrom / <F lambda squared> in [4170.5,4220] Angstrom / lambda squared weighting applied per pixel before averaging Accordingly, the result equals 1.3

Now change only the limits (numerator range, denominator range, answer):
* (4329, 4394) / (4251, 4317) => 1.31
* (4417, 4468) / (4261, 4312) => 1.14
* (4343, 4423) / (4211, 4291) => 1.26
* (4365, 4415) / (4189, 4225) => 1.29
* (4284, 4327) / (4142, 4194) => 1.18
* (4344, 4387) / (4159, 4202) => 1.54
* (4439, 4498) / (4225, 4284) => 1.16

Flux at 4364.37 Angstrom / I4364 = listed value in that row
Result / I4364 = 14.65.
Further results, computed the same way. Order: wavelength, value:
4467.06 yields 11.08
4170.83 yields 9.656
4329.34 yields 12.75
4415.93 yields 10.78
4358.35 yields 14.5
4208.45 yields 8.782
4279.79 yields 10.73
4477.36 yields 11.36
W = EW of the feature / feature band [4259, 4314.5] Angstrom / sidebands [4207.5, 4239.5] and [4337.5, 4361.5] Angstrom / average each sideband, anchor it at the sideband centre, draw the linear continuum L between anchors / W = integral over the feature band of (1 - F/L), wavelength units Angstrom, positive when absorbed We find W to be 8.7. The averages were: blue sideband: 10.1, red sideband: 13.4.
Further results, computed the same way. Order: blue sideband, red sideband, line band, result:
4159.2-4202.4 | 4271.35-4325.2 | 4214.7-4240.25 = -2.2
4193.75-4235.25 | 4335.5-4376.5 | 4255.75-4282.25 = 2.7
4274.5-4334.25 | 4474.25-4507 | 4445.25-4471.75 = 1.5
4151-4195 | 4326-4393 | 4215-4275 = 2.2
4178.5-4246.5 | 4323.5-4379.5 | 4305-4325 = 2.2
